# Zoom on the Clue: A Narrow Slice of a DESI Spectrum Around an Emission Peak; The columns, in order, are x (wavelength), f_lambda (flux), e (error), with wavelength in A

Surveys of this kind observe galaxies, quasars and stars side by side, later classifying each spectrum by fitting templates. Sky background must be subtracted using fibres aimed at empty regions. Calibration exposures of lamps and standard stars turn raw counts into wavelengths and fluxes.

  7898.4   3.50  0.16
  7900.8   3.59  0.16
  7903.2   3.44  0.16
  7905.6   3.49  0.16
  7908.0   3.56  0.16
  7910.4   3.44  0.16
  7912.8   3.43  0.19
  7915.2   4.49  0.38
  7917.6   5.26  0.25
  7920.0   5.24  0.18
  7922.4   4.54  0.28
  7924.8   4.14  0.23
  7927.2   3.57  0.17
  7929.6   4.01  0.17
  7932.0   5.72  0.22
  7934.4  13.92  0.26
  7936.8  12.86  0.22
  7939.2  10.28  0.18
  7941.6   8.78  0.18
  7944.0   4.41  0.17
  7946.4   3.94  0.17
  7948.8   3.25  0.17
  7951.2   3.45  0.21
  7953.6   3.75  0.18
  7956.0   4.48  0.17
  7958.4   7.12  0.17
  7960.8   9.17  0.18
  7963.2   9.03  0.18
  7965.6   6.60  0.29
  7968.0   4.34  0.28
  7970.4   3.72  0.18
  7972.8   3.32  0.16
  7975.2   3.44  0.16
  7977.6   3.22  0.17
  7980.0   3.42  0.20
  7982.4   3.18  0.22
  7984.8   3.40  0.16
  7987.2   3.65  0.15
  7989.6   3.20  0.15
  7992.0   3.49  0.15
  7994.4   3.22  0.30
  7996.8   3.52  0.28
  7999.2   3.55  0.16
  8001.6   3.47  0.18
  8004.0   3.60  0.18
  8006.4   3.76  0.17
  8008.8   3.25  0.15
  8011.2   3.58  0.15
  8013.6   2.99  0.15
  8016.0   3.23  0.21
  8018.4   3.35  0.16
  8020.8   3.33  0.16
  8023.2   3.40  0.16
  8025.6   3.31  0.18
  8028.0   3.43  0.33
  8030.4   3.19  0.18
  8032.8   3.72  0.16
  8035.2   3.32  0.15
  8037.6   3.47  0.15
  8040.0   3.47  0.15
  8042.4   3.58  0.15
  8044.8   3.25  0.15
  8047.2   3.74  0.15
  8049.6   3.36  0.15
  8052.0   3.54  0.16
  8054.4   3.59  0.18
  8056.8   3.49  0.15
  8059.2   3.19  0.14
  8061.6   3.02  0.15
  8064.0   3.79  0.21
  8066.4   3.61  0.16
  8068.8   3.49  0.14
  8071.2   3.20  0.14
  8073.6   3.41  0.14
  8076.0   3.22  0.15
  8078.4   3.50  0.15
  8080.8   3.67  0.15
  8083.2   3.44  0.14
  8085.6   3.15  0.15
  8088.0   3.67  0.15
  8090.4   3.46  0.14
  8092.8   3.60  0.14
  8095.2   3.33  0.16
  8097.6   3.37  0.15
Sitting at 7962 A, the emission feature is [N II] 6583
